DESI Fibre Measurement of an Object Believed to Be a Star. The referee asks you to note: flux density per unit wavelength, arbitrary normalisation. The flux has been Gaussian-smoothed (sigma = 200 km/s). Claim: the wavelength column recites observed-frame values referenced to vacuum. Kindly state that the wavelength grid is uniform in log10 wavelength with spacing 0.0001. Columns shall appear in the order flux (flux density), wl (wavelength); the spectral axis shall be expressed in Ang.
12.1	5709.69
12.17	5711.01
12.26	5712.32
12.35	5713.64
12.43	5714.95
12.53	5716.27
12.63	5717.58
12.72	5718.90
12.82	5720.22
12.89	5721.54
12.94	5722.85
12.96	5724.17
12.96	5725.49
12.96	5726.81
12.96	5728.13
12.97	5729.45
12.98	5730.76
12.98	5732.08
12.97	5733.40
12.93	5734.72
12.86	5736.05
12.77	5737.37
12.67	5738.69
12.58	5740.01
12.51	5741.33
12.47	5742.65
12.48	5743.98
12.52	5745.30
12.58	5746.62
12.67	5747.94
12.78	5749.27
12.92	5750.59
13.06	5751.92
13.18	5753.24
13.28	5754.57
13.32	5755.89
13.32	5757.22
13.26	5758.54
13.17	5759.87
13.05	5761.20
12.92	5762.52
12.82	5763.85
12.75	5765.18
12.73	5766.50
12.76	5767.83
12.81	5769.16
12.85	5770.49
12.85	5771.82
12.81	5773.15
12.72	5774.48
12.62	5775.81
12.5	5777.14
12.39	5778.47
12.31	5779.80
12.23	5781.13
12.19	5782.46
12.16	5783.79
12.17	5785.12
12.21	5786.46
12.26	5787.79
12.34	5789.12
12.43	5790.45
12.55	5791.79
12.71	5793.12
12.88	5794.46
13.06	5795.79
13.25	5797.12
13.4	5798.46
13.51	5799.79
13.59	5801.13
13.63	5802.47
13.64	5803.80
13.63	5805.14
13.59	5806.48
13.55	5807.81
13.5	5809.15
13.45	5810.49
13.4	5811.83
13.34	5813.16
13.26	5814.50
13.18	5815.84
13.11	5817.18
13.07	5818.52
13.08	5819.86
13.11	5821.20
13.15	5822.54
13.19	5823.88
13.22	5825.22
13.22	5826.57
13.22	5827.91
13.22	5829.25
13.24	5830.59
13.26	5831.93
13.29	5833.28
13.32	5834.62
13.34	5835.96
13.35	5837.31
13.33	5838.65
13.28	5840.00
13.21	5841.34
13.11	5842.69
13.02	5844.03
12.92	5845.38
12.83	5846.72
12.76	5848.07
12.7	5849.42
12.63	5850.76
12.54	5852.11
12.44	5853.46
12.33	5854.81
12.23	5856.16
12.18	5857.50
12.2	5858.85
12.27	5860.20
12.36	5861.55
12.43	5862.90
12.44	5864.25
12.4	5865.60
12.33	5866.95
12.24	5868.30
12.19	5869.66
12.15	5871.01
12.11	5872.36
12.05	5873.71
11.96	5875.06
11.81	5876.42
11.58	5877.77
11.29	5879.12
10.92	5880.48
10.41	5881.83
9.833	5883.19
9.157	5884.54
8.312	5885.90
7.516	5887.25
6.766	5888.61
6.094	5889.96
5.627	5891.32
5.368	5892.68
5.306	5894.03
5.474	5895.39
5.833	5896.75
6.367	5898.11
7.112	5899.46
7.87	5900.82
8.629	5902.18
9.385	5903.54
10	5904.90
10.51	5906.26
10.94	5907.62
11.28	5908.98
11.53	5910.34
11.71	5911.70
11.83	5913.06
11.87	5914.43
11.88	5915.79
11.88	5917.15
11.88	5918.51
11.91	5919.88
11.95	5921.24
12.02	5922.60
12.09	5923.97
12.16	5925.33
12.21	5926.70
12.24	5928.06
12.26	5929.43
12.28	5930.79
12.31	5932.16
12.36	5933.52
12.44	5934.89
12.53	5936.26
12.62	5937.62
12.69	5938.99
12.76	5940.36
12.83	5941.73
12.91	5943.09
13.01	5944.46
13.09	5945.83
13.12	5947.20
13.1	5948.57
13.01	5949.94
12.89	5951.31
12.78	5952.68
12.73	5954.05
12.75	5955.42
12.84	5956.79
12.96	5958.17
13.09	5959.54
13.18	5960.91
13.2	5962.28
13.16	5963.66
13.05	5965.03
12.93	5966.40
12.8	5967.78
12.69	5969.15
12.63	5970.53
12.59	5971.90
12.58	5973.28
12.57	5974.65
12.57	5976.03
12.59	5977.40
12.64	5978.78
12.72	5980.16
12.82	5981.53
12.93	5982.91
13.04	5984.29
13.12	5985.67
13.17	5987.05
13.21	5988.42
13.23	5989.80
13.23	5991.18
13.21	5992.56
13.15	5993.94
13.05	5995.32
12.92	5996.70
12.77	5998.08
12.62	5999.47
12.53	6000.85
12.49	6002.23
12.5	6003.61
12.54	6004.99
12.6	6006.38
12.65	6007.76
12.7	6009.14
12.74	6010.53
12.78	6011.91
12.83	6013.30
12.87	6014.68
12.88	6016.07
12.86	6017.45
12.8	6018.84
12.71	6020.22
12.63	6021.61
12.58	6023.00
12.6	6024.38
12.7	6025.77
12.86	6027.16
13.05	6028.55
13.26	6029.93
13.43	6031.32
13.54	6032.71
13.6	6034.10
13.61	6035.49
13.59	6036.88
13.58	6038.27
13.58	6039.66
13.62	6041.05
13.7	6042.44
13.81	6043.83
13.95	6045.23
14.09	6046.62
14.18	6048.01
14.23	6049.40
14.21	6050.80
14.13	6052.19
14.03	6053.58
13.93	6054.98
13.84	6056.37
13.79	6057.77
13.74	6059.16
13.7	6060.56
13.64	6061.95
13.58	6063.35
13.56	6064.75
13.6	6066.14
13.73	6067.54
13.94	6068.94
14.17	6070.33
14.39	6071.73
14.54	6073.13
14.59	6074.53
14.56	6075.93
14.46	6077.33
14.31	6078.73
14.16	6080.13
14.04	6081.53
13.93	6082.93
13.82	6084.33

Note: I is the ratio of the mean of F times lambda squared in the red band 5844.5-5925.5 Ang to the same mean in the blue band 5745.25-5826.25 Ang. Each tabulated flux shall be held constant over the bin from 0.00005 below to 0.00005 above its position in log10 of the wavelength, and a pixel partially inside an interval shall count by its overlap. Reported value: 0.85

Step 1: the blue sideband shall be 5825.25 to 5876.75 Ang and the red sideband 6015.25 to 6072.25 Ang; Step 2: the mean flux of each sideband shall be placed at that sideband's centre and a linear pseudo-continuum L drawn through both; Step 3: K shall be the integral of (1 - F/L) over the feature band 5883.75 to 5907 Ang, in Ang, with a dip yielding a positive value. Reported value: 9.91 Ang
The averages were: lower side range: 12.7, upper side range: 13.5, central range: 7.4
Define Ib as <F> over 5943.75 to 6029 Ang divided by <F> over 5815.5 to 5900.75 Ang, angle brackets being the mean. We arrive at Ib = 1.13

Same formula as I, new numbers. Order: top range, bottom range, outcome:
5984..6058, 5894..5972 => 1.16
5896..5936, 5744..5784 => 0.90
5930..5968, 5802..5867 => 1.03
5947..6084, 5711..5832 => 1.12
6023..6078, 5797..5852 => 1.12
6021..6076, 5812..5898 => 1.26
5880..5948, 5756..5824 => 0.84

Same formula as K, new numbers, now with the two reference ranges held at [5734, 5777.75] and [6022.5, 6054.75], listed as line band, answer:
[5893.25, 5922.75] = 7.6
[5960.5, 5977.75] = 0.8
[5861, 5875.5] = 1.0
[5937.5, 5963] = 0.8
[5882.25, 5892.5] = 4.4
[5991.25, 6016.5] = 1.3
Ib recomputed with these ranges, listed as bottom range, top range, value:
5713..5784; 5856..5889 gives 0.88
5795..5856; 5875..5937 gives 0.77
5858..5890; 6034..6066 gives 1.25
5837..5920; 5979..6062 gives 1.22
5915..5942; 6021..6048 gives 1.09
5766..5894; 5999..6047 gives 1.07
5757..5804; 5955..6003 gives 1.01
